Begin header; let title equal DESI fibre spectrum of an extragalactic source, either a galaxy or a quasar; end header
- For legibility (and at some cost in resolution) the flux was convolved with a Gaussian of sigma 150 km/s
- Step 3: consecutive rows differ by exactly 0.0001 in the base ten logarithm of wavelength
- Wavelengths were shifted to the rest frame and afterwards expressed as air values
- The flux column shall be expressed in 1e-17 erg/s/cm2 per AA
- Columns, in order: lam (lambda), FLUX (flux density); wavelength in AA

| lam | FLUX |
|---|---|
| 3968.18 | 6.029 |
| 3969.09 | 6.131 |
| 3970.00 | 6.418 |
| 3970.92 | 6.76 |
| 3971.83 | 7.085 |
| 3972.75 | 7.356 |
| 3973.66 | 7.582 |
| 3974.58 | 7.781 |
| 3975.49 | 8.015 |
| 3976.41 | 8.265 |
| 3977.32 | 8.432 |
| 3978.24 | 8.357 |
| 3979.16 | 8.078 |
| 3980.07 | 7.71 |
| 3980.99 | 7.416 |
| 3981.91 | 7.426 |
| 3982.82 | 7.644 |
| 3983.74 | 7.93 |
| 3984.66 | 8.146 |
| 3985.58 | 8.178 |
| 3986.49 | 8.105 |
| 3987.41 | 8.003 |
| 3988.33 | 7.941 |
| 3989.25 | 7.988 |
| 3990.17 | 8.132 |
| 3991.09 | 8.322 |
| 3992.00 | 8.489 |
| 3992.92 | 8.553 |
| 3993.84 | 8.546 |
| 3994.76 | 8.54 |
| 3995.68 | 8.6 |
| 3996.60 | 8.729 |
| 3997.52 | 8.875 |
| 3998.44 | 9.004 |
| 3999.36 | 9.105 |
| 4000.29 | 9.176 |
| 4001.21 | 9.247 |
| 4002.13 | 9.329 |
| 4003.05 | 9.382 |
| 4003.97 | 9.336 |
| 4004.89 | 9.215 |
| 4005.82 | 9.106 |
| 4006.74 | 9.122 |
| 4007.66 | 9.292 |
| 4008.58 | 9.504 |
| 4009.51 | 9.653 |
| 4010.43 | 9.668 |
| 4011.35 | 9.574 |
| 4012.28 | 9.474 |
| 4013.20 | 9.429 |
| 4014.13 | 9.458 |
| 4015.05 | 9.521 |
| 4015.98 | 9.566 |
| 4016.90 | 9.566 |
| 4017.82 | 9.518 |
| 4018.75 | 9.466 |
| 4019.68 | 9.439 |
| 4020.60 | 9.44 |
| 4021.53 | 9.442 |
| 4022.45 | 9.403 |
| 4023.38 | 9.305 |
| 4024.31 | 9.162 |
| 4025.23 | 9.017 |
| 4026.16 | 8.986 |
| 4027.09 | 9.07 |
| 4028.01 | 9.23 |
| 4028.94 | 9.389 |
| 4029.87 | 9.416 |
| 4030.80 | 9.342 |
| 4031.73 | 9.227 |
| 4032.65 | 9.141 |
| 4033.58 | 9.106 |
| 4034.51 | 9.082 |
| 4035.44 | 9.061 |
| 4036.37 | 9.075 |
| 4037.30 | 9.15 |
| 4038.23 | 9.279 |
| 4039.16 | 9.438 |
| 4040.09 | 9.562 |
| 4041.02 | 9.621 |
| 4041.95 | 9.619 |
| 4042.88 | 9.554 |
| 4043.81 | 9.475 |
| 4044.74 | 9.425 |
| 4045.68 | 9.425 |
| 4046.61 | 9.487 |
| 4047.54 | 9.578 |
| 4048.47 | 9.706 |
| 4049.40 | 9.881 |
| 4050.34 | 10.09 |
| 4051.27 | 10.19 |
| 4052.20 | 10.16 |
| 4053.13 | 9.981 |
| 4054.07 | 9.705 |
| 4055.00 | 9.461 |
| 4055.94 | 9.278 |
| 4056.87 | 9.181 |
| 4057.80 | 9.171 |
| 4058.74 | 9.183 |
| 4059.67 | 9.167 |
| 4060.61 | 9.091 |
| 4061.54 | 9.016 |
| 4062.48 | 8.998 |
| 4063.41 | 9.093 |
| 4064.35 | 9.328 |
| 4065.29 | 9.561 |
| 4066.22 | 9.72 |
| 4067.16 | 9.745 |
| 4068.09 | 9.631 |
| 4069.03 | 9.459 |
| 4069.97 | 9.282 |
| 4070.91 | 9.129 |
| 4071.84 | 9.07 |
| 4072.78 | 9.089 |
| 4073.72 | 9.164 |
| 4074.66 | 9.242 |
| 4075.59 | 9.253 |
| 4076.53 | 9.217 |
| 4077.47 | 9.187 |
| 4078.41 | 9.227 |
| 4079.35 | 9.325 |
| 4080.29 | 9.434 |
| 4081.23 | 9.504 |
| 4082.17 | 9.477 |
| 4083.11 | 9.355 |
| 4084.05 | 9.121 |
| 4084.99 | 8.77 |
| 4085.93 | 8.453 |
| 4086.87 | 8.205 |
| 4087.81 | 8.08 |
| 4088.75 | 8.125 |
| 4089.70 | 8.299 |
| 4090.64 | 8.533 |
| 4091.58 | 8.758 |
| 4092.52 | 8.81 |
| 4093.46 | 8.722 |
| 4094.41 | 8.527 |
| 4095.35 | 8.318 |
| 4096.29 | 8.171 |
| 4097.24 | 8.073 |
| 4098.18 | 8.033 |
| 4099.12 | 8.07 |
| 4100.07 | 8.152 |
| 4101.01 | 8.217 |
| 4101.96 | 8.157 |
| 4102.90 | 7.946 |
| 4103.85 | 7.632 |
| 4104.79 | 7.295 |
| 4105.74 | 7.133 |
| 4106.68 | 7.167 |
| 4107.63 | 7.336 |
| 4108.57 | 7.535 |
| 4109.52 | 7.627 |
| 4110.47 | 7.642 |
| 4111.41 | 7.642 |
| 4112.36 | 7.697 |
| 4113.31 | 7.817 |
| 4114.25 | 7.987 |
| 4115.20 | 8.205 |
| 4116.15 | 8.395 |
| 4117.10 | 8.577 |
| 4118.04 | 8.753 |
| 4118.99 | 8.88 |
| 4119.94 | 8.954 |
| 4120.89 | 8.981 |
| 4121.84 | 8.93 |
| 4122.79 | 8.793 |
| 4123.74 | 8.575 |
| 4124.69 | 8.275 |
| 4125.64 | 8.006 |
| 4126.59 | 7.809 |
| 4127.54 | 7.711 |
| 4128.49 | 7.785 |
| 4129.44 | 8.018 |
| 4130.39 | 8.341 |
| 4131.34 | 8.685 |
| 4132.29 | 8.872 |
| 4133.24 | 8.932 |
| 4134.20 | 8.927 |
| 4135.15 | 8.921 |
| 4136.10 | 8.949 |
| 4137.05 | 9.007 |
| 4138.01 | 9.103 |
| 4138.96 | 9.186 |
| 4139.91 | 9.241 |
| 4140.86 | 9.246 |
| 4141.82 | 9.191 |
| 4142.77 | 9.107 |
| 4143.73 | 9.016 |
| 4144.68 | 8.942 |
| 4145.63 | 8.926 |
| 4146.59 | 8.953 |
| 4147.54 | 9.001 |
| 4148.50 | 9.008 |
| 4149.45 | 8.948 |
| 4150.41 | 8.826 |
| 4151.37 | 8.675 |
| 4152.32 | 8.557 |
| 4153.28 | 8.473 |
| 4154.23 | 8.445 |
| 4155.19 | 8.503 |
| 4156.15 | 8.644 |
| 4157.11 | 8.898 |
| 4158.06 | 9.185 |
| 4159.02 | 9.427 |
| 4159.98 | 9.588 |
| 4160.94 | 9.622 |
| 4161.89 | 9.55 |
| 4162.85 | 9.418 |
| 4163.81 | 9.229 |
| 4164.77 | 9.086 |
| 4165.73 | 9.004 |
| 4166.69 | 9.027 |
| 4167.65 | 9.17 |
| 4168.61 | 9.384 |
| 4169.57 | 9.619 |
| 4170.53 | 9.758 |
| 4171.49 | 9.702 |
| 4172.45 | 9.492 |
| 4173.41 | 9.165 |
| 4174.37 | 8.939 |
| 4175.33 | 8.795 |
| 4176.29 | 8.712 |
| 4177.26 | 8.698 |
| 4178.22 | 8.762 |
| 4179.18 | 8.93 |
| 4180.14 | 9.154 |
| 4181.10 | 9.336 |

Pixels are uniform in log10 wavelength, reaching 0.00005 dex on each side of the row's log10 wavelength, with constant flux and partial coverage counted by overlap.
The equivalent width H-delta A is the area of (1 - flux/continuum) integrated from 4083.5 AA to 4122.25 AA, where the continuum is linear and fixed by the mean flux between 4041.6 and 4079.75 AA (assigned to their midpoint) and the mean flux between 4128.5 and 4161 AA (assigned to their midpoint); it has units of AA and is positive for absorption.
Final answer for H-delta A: 4.1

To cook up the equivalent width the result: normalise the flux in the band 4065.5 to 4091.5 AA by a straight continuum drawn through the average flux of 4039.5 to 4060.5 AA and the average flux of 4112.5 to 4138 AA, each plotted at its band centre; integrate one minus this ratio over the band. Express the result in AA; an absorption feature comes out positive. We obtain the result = 0.3 AA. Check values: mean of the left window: 9.58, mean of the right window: 8.5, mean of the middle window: 9.08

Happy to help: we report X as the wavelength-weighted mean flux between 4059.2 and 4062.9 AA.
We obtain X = 9.07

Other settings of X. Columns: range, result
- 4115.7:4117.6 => 8.52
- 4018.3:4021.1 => 9.44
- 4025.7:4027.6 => 9.06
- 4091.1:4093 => 8.81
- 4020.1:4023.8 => 9.41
